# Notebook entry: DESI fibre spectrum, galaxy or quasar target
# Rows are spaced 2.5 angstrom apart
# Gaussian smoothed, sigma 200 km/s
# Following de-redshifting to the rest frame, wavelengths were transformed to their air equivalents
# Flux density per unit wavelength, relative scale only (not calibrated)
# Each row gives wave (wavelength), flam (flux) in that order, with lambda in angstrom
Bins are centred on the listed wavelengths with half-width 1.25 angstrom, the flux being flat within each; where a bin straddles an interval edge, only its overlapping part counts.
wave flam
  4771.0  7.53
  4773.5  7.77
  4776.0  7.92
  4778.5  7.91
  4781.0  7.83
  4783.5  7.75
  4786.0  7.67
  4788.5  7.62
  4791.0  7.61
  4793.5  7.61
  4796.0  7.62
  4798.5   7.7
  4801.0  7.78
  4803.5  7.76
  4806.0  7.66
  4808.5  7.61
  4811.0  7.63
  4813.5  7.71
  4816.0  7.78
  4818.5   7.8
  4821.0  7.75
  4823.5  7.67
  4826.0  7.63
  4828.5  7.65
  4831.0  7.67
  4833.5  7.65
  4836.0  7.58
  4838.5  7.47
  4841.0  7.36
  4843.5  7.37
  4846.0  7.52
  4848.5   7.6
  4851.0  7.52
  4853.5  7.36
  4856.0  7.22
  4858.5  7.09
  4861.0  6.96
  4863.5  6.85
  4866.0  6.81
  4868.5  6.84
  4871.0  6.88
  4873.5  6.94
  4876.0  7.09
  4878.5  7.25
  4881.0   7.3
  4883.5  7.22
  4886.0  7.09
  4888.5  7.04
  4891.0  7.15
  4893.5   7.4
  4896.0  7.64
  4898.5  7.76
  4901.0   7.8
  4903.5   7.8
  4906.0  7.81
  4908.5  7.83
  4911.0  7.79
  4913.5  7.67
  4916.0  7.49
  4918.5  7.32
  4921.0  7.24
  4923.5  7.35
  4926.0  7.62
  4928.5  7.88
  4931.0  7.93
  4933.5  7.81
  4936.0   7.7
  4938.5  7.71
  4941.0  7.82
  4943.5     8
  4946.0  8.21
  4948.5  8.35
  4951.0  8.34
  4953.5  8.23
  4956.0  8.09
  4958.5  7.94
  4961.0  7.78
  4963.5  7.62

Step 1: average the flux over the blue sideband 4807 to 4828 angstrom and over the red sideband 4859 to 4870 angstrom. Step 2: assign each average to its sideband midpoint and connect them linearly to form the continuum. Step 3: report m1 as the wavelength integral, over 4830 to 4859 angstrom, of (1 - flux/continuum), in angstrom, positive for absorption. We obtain -0.9 angstrom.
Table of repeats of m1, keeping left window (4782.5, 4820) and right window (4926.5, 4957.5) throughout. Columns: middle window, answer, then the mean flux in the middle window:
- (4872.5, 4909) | 2.2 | 7.4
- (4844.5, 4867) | 1.7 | 7.22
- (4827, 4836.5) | 0.1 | 7.64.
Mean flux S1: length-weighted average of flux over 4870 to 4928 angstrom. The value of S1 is 7.42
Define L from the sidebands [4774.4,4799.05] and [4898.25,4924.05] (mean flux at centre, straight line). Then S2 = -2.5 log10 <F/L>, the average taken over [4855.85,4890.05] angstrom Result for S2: 0.09 mag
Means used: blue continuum 7.73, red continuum 7.63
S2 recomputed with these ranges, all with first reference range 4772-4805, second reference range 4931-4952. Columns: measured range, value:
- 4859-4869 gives 0.14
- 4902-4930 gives 0.04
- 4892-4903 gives 0.04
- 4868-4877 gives 0.14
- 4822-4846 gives 0.03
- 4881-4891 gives 0.11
